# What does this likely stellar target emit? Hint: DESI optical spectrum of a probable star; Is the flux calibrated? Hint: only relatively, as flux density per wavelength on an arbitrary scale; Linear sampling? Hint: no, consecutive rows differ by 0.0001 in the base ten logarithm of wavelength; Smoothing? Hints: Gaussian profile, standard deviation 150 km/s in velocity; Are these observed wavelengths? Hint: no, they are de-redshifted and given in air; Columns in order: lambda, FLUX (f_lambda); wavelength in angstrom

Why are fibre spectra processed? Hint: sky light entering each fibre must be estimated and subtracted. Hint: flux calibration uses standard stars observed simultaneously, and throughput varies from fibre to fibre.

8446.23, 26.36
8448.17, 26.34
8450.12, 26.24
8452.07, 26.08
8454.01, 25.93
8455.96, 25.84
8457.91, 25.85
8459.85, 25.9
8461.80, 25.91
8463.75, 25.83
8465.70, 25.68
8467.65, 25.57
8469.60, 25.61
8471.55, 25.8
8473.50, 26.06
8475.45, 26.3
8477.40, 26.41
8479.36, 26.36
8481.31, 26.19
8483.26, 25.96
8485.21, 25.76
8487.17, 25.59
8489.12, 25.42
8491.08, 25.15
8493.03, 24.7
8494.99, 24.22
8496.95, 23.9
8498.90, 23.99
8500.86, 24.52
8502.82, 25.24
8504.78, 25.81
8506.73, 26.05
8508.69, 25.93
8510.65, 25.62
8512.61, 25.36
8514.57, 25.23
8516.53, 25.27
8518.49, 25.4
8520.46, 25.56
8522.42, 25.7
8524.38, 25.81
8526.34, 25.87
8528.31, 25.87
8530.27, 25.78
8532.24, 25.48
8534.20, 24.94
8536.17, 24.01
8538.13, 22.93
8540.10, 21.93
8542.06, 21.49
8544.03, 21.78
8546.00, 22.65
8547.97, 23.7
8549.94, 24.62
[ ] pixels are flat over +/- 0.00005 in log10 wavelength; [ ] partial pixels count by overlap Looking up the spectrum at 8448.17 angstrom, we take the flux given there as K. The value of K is 26.34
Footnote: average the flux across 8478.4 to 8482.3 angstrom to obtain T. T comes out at 26.3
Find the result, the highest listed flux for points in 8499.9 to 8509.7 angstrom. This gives 26.05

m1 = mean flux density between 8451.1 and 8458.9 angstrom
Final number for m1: 26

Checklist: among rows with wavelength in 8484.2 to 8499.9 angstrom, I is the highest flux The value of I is 25.76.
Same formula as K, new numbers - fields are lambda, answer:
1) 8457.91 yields 25.85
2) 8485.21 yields 25.76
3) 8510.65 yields 25.62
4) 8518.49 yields 25.4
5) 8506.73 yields 26.05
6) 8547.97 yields 23.7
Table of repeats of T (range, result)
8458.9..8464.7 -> 25.9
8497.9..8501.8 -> 24.3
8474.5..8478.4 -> 26.3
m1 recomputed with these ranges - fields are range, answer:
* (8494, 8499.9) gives 24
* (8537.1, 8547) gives 22.2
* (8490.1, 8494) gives 24.9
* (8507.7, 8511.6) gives 25.8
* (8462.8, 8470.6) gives 25.7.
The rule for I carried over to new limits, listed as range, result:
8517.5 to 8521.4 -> 25.56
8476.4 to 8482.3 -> 26.41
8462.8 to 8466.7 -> 25.83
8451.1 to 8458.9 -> 26.08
